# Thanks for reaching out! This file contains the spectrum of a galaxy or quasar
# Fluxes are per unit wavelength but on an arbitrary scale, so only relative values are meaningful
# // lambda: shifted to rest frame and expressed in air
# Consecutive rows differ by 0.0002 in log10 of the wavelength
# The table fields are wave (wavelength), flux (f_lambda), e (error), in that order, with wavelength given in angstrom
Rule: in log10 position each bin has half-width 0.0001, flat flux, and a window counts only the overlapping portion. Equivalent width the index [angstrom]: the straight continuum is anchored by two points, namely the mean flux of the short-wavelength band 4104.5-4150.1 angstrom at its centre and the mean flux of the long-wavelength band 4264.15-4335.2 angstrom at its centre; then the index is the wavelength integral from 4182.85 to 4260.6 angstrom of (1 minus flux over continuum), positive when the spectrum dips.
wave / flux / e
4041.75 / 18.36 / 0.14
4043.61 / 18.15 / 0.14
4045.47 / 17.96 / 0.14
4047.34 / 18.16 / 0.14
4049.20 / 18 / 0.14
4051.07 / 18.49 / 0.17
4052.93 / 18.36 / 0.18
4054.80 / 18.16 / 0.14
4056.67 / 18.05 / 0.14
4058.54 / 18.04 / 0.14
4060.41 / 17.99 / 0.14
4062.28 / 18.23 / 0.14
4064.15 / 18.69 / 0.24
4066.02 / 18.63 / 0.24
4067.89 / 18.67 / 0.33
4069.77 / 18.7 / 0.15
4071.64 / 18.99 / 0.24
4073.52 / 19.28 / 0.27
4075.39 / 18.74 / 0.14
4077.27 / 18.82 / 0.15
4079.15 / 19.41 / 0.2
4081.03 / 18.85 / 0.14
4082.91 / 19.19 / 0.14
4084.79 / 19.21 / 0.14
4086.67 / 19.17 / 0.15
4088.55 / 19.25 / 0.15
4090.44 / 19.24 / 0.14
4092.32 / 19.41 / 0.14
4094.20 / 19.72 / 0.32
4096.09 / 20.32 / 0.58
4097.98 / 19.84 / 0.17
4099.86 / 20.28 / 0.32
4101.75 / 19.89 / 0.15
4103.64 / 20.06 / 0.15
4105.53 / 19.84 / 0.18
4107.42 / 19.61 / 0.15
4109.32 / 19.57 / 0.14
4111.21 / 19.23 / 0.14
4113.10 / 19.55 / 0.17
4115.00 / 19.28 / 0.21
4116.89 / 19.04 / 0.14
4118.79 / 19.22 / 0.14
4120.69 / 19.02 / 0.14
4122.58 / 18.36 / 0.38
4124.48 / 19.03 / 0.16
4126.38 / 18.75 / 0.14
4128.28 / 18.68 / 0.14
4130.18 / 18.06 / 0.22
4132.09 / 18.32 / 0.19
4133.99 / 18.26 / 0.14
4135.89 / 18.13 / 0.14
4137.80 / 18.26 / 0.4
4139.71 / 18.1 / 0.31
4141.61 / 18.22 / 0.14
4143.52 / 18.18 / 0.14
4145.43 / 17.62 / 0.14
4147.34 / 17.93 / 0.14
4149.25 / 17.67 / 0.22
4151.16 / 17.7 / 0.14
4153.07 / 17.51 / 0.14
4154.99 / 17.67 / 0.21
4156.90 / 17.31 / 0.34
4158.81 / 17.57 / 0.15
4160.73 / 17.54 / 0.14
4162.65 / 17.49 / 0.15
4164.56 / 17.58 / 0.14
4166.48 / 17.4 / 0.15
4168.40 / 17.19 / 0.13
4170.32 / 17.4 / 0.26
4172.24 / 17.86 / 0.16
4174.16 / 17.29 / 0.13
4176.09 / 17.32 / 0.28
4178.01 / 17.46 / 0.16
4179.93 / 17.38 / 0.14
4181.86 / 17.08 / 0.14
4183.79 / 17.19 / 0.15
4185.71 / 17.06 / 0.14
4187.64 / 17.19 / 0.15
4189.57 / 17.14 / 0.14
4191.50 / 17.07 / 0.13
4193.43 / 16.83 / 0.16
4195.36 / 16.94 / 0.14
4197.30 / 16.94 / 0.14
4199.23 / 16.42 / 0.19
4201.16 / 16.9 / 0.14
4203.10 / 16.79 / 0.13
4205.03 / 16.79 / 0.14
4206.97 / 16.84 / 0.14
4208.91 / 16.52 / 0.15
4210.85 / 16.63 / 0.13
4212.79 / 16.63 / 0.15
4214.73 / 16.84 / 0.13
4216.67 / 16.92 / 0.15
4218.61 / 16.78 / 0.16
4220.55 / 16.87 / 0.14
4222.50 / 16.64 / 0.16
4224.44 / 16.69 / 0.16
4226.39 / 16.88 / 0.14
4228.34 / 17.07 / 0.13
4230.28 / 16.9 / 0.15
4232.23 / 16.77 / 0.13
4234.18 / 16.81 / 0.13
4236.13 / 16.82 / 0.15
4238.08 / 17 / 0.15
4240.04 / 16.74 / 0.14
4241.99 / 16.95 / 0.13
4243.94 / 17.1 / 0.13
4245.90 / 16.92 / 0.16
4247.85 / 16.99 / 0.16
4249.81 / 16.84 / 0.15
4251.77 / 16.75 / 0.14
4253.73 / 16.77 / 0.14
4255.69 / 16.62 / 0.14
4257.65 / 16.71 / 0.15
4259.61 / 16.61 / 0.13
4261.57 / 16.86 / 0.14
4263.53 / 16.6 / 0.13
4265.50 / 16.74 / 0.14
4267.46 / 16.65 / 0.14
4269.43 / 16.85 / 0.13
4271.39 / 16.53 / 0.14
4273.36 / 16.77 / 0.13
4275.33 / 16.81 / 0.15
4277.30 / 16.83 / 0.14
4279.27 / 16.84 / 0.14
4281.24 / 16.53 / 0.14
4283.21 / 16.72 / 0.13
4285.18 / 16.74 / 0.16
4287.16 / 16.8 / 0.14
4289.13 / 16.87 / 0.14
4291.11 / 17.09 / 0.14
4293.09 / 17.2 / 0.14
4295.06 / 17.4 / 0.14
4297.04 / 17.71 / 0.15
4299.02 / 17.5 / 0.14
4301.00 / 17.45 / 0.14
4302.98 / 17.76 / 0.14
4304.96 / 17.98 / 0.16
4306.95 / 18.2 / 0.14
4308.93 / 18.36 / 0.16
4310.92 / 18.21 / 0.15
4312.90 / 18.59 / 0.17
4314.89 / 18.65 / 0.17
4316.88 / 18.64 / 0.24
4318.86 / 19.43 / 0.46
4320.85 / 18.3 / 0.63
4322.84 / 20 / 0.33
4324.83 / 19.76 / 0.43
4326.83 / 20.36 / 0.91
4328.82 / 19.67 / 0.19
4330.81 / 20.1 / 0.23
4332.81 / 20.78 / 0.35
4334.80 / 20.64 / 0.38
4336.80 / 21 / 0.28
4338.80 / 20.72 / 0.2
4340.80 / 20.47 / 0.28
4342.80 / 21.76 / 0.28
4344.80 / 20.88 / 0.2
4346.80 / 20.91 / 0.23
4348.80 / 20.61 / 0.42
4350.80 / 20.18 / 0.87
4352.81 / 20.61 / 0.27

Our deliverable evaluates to 6.1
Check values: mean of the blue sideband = 18.7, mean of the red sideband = 18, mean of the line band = 16.8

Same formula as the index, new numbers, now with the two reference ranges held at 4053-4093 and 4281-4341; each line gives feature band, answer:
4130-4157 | 1.12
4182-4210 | 2.65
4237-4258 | 2.00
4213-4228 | 1.49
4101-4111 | -0.53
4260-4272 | 1.23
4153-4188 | 2.44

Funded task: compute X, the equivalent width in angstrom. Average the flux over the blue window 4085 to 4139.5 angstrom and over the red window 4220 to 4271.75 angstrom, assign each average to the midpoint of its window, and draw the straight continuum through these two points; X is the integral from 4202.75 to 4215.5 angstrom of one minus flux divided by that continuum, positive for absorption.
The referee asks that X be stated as 0.5 angstrom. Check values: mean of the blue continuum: 19.2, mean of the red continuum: 16.8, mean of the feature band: 16.7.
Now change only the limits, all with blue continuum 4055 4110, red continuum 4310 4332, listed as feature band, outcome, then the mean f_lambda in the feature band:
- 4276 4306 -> 3.3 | 17.2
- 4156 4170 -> 1.3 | 17.4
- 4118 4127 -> 0.1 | 18.9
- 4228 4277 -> 6.2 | 16.8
